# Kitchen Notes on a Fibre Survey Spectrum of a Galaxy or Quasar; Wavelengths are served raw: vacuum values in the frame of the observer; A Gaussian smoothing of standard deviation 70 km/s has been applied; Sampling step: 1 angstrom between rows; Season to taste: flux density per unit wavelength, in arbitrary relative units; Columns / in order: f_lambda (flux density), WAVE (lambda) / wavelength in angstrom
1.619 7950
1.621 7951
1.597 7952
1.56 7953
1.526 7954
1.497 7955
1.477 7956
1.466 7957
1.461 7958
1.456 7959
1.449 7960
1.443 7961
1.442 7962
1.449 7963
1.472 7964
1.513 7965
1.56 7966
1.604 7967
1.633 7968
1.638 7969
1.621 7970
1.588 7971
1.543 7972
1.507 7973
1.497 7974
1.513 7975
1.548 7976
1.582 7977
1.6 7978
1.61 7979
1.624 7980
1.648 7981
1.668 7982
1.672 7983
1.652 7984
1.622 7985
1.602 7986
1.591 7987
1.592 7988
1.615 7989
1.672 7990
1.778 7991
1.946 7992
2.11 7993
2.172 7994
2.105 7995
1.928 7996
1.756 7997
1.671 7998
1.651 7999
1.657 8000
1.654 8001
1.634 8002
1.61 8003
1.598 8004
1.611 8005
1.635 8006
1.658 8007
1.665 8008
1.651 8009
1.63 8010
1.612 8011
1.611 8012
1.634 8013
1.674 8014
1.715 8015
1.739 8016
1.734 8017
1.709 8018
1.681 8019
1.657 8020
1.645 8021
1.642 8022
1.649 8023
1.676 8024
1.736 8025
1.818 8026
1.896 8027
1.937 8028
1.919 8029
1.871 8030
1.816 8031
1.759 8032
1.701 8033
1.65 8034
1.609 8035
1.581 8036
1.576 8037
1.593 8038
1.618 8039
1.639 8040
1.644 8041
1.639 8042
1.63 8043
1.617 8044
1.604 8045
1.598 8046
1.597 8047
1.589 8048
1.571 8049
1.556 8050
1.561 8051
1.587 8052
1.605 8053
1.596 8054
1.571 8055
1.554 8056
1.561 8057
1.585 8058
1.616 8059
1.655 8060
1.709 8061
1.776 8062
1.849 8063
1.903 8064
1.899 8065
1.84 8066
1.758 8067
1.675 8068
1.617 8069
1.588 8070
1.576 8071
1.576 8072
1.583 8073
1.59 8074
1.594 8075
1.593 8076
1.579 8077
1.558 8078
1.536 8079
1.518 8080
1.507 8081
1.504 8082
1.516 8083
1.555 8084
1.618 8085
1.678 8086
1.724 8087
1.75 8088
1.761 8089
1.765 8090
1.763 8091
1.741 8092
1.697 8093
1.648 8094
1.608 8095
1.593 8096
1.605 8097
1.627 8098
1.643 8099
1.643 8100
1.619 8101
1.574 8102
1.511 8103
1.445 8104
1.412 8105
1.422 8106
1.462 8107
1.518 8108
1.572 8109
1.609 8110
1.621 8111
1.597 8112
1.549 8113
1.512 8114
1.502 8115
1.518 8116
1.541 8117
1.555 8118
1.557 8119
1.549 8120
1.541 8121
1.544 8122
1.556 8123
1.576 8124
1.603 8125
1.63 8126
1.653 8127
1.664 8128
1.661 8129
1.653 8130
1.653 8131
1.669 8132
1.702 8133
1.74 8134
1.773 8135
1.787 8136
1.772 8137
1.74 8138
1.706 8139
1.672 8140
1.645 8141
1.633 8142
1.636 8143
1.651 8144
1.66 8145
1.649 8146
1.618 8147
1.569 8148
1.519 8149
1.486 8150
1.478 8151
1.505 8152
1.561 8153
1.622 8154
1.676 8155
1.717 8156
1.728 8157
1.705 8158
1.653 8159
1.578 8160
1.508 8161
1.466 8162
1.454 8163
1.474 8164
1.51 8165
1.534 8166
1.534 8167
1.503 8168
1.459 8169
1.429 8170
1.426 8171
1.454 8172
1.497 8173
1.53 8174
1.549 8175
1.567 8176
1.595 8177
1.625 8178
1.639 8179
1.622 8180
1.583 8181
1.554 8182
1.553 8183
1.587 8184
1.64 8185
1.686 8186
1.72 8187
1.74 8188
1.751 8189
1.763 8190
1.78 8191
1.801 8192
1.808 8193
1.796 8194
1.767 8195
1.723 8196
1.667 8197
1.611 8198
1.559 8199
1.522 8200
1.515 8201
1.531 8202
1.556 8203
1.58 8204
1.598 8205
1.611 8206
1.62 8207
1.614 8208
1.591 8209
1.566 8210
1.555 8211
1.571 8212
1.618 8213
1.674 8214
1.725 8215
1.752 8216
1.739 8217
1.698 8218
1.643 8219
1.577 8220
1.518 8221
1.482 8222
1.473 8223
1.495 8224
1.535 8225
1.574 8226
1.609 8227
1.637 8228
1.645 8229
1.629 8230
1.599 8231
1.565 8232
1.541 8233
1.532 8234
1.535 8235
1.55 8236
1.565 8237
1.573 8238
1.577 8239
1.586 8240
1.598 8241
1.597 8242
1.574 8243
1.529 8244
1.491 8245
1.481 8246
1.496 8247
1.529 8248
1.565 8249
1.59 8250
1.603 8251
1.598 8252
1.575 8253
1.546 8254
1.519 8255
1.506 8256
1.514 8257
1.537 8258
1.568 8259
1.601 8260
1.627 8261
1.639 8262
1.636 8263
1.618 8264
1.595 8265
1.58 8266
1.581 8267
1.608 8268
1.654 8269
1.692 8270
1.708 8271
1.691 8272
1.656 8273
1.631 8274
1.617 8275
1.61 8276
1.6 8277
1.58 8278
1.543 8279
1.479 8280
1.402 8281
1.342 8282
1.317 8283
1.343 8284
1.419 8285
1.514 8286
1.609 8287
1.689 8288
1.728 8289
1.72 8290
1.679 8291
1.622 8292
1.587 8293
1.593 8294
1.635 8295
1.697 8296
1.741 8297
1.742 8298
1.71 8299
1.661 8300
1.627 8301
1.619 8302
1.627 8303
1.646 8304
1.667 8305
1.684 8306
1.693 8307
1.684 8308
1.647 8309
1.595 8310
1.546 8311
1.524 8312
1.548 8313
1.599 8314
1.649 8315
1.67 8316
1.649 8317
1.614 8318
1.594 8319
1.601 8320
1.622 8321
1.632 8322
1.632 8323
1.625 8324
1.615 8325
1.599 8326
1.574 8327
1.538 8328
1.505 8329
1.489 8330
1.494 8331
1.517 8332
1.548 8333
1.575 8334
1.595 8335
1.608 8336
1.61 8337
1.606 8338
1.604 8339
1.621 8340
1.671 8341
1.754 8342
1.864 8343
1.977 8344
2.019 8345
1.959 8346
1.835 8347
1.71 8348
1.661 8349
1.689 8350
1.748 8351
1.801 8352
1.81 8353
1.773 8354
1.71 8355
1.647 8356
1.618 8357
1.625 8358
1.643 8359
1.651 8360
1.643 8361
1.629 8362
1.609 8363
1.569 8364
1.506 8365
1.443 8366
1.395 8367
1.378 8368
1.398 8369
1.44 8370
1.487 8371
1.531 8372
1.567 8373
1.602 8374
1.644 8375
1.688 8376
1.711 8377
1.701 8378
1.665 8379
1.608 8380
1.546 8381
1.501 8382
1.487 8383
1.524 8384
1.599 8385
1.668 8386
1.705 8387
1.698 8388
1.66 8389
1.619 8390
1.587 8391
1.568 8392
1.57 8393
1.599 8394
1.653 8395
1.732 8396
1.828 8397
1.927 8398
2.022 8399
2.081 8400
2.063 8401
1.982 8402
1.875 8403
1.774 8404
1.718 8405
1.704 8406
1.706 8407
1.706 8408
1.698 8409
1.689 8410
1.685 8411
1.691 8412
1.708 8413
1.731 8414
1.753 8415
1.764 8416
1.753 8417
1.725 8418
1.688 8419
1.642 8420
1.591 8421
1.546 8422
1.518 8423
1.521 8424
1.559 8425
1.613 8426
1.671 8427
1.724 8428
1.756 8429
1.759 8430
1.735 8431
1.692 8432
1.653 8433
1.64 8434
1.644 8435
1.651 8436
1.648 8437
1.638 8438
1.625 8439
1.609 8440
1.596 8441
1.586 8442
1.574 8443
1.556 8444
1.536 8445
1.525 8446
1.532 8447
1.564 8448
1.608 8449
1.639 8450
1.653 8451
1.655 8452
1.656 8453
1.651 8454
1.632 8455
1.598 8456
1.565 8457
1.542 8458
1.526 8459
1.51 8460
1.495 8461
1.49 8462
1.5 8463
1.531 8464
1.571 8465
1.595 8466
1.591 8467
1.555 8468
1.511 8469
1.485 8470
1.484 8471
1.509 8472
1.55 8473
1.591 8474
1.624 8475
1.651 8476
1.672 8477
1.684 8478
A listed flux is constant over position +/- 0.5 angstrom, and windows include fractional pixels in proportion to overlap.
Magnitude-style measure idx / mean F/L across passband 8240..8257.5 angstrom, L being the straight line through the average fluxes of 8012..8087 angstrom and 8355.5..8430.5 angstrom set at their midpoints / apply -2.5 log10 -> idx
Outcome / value 0.073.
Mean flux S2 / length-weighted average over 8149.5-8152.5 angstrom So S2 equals 1.49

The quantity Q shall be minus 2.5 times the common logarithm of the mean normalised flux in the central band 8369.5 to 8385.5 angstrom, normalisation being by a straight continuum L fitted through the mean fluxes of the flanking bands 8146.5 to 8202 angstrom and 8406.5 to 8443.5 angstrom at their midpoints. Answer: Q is 0.05 mag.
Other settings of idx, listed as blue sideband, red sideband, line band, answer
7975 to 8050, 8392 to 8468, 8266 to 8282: 0.05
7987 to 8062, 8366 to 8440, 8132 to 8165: 0.03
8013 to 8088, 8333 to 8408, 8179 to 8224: 0.02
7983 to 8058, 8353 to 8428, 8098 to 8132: 0.07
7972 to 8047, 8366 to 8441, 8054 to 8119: 0.04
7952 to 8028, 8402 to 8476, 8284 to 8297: 0.01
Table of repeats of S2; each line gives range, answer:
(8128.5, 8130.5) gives 1.66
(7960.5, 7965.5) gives 1.46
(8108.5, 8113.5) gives 1.59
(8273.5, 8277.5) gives 1.61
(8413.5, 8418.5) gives 1.75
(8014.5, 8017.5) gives 1.73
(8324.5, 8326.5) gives 1.61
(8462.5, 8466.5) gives 1.55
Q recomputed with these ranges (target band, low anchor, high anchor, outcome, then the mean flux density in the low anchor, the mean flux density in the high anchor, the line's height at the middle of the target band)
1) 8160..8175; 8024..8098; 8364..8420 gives 0.12 mag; 1.66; 1.67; 1.66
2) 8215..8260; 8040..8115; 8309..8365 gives 0.04 mag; 1.62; 1.65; 1.64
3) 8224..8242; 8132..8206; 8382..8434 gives 0.04 mag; 1.62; 1.7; 1.64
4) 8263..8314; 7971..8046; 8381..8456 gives 0.05 mag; 1.68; 1.67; 1.68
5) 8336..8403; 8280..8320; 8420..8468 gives -0.05 mag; 1.6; 1.6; 1.6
